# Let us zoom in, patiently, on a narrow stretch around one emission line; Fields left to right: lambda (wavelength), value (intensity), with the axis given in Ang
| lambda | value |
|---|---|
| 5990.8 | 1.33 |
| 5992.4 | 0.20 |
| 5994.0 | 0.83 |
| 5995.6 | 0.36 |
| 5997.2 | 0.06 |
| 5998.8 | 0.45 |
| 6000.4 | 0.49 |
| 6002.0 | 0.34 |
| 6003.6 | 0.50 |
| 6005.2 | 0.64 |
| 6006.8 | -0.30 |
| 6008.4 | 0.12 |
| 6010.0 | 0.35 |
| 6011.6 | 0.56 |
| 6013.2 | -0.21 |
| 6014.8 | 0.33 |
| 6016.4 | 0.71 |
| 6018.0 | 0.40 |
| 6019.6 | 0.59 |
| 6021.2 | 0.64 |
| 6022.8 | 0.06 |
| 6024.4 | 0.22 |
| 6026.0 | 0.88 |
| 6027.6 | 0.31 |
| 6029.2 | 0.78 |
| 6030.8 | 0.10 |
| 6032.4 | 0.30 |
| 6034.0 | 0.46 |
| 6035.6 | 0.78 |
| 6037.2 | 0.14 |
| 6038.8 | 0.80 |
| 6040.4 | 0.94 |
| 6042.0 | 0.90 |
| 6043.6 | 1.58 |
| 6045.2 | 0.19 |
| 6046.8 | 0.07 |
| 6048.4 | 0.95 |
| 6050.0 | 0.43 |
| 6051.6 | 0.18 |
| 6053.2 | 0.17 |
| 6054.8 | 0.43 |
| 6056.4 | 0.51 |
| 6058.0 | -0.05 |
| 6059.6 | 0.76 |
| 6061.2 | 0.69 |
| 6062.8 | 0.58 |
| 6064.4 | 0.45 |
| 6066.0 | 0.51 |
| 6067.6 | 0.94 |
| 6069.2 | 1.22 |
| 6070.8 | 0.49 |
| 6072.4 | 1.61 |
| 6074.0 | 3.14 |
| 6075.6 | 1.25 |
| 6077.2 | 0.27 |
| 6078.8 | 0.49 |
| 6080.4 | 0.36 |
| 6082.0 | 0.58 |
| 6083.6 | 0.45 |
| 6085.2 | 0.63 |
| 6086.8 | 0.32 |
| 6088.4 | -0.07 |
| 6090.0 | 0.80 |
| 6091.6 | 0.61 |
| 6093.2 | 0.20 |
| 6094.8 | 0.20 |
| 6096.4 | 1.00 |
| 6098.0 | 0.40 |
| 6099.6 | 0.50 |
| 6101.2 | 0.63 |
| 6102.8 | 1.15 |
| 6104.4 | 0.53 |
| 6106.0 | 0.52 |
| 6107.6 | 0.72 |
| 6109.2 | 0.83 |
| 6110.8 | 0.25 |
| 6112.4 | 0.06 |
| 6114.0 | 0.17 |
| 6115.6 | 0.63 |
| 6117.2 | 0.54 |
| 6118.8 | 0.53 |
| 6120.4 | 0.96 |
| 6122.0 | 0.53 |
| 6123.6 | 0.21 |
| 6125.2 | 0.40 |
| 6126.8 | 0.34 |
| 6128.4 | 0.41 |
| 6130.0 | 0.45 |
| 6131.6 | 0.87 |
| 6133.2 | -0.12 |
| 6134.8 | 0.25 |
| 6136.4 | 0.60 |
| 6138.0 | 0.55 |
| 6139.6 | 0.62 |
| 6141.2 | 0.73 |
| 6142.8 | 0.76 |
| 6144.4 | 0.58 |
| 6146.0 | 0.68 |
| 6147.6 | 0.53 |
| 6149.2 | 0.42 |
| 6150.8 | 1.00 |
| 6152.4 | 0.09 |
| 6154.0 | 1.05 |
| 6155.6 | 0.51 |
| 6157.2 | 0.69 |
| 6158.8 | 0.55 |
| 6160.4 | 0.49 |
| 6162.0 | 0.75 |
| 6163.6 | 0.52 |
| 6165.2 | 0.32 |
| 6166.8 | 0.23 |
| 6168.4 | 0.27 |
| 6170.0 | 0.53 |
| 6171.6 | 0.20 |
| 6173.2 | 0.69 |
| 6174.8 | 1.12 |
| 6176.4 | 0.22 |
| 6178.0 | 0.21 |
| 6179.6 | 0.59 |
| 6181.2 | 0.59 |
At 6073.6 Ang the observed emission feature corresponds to [O III] 5007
